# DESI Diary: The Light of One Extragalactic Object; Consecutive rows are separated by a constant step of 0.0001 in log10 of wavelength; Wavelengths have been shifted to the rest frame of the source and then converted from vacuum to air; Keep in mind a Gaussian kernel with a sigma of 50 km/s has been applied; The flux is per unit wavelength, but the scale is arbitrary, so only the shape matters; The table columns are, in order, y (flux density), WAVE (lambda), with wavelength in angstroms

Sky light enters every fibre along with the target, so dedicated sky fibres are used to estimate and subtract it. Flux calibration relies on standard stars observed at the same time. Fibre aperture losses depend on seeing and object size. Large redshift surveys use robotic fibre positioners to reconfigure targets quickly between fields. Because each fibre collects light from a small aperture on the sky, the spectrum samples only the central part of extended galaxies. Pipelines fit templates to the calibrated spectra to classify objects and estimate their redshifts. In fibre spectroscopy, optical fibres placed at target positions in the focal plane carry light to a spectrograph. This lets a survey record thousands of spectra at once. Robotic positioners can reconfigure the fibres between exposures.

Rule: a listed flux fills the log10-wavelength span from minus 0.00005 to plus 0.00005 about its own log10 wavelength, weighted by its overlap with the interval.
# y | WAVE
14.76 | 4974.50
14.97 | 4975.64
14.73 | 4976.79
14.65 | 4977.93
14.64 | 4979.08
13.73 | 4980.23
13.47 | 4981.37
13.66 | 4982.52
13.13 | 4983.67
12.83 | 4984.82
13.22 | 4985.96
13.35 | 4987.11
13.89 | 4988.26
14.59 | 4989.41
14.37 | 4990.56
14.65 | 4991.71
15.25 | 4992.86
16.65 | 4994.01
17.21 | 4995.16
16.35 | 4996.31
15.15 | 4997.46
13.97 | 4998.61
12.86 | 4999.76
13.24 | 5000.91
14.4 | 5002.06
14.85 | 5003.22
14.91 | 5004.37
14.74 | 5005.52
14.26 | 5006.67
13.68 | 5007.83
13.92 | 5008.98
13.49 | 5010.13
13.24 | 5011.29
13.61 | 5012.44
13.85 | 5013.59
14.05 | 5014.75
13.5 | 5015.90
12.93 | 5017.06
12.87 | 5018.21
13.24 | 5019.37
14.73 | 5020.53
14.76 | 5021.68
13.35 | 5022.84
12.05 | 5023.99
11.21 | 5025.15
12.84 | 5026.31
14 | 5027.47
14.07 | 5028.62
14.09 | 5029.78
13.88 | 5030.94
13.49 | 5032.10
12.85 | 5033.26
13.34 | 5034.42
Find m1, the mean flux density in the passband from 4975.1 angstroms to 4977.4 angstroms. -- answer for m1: 14.9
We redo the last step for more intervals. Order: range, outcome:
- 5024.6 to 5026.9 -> 12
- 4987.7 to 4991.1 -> 14.3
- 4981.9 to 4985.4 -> 13.2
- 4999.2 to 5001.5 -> 13.1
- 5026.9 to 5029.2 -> 14.1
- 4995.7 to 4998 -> 15.8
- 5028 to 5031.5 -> 14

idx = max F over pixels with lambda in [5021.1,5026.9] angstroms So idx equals 14.76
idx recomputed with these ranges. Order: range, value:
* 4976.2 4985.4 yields 14.73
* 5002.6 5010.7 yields 14.91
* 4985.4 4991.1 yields 14.59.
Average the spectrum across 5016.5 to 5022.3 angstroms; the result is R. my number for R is 13.7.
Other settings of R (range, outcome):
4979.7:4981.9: 13.6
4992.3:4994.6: 16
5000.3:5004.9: 14.3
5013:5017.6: 13.6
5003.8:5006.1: 14.9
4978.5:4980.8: 14.2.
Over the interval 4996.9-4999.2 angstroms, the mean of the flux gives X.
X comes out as 14.6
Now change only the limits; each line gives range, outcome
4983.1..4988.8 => 13.3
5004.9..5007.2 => 14.5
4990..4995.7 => 15.6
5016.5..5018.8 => 12.9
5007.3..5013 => 13.6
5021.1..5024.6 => 13.4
